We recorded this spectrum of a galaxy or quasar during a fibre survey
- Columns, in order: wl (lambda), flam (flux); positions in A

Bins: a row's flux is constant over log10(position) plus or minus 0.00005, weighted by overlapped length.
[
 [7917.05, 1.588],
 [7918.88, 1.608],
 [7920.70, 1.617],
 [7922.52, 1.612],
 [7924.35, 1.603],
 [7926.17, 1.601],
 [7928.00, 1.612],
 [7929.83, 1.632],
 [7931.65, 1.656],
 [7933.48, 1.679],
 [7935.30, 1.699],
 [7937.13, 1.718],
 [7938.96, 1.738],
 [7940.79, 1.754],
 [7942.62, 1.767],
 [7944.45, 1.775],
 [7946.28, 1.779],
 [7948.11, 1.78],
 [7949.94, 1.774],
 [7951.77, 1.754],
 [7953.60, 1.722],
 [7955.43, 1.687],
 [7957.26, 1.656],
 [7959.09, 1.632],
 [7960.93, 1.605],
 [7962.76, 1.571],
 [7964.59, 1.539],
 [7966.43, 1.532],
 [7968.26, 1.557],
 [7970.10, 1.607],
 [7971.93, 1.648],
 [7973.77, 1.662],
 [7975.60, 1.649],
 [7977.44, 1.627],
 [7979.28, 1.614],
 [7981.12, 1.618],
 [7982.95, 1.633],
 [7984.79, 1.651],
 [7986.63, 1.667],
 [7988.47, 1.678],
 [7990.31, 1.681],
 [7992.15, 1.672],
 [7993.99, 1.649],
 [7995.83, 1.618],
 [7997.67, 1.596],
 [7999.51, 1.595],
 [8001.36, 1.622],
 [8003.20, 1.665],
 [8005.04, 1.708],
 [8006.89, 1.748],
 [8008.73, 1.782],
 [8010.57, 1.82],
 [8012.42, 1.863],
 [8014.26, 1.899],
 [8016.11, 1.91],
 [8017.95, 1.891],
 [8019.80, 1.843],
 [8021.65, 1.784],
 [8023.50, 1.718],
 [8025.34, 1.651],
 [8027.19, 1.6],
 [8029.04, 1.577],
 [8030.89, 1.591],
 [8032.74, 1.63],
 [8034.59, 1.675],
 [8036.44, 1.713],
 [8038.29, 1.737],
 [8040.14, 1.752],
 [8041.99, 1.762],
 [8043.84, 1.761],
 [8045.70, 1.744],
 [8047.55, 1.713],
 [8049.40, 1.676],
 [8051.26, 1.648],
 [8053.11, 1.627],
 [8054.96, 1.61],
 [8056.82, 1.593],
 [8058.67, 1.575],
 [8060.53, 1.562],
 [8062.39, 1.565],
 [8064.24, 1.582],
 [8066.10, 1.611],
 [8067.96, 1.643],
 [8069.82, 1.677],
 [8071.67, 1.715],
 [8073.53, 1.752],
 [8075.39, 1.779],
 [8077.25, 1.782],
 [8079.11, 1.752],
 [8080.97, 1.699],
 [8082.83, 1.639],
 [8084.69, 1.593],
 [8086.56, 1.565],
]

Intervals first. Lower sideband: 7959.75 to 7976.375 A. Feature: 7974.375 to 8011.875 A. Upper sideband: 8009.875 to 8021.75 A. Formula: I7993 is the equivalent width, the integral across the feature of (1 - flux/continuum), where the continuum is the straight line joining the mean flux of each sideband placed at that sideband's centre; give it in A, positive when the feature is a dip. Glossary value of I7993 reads 1.5 A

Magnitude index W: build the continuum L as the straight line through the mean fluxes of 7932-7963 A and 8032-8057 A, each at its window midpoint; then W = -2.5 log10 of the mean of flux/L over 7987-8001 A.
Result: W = 0.04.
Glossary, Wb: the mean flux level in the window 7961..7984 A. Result 1.61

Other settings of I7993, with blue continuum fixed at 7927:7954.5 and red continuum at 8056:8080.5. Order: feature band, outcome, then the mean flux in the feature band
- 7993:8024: -1.07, 1.75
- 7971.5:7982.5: 0.45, 1.64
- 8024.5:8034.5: 0.39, 1.61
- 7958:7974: 1.10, 1.59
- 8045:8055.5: 0.00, 1.67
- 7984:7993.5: 0.17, 1.67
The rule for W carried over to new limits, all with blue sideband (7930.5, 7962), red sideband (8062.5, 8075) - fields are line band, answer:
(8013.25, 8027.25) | -0.07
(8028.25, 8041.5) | 0.00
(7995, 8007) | 0.03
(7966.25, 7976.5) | 0.06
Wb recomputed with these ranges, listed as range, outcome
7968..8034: 1.69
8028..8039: 1.65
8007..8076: 1.7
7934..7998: 1.67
